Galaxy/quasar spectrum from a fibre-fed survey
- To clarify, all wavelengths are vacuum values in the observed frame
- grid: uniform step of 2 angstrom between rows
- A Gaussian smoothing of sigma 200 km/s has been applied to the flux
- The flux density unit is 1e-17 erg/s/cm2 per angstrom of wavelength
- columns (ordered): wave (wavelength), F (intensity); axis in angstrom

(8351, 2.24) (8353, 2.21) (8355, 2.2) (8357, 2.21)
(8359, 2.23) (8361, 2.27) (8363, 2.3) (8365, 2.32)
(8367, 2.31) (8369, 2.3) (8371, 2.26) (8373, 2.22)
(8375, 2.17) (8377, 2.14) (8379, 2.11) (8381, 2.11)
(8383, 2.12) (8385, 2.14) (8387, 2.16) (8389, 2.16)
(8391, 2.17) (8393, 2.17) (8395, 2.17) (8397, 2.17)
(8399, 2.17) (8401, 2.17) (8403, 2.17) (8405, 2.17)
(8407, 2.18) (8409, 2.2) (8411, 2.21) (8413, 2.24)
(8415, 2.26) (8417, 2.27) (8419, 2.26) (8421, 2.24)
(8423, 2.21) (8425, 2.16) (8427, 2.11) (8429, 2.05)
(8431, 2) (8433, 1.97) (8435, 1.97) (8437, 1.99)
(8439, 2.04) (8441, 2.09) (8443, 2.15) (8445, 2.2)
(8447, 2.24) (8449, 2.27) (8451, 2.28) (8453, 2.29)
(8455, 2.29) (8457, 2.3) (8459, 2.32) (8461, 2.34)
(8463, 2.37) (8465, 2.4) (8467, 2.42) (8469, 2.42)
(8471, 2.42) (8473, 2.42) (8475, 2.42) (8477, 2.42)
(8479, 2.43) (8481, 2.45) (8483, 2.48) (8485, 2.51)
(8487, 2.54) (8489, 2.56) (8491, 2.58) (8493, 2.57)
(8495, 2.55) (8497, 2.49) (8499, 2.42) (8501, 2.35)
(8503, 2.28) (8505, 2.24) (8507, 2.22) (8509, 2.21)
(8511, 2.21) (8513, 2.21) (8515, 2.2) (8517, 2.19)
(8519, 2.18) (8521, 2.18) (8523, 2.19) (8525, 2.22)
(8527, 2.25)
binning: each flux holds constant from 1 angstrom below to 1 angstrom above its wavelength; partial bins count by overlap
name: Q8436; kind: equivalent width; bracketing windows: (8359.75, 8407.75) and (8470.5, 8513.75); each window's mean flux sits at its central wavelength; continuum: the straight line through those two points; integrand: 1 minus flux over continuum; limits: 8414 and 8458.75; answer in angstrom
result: 2.5 angstrom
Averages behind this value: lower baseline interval 2.19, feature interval 2.17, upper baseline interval 2.41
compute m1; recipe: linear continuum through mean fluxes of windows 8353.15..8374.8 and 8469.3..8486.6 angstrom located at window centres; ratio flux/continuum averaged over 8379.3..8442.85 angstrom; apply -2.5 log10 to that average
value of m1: 0.09 mag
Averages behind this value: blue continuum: 2.26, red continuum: 2.45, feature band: 2.14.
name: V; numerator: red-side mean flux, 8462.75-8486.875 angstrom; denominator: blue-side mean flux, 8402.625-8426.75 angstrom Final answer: 1.10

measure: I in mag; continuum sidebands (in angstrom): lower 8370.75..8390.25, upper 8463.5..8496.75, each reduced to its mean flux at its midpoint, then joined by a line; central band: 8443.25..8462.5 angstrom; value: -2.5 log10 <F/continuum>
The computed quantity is 0.05 mag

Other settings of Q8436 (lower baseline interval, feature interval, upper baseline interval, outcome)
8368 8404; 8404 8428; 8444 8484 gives 0.4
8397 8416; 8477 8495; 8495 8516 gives -1.9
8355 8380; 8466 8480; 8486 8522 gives -0.6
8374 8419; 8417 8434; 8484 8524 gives 0.7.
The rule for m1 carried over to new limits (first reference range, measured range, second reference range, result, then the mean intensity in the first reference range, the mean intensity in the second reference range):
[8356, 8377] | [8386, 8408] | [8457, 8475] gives 0.06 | 2.25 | 2.39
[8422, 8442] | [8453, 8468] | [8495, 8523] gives -0.10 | 2.06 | 2.27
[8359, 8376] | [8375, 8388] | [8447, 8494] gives 0.08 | 2.27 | 2.41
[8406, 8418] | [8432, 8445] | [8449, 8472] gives 0.12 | 2.23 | 2.35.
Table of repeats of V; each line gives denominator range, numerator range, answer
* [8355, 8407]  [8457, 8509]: 1.10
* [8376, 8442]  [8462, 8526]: 1.10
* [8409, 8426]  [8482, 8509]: 1.09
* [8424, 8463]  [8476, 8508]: 1.13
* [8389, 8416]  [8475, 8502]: 1.14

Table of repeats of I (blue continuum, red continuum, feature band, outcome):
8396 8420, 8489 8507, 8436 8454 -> 0.061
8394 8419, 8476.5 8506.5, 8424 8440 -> 0.121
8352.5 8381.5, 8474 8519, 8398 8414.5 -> 0.040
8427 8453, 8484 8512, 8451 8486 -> -0.062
